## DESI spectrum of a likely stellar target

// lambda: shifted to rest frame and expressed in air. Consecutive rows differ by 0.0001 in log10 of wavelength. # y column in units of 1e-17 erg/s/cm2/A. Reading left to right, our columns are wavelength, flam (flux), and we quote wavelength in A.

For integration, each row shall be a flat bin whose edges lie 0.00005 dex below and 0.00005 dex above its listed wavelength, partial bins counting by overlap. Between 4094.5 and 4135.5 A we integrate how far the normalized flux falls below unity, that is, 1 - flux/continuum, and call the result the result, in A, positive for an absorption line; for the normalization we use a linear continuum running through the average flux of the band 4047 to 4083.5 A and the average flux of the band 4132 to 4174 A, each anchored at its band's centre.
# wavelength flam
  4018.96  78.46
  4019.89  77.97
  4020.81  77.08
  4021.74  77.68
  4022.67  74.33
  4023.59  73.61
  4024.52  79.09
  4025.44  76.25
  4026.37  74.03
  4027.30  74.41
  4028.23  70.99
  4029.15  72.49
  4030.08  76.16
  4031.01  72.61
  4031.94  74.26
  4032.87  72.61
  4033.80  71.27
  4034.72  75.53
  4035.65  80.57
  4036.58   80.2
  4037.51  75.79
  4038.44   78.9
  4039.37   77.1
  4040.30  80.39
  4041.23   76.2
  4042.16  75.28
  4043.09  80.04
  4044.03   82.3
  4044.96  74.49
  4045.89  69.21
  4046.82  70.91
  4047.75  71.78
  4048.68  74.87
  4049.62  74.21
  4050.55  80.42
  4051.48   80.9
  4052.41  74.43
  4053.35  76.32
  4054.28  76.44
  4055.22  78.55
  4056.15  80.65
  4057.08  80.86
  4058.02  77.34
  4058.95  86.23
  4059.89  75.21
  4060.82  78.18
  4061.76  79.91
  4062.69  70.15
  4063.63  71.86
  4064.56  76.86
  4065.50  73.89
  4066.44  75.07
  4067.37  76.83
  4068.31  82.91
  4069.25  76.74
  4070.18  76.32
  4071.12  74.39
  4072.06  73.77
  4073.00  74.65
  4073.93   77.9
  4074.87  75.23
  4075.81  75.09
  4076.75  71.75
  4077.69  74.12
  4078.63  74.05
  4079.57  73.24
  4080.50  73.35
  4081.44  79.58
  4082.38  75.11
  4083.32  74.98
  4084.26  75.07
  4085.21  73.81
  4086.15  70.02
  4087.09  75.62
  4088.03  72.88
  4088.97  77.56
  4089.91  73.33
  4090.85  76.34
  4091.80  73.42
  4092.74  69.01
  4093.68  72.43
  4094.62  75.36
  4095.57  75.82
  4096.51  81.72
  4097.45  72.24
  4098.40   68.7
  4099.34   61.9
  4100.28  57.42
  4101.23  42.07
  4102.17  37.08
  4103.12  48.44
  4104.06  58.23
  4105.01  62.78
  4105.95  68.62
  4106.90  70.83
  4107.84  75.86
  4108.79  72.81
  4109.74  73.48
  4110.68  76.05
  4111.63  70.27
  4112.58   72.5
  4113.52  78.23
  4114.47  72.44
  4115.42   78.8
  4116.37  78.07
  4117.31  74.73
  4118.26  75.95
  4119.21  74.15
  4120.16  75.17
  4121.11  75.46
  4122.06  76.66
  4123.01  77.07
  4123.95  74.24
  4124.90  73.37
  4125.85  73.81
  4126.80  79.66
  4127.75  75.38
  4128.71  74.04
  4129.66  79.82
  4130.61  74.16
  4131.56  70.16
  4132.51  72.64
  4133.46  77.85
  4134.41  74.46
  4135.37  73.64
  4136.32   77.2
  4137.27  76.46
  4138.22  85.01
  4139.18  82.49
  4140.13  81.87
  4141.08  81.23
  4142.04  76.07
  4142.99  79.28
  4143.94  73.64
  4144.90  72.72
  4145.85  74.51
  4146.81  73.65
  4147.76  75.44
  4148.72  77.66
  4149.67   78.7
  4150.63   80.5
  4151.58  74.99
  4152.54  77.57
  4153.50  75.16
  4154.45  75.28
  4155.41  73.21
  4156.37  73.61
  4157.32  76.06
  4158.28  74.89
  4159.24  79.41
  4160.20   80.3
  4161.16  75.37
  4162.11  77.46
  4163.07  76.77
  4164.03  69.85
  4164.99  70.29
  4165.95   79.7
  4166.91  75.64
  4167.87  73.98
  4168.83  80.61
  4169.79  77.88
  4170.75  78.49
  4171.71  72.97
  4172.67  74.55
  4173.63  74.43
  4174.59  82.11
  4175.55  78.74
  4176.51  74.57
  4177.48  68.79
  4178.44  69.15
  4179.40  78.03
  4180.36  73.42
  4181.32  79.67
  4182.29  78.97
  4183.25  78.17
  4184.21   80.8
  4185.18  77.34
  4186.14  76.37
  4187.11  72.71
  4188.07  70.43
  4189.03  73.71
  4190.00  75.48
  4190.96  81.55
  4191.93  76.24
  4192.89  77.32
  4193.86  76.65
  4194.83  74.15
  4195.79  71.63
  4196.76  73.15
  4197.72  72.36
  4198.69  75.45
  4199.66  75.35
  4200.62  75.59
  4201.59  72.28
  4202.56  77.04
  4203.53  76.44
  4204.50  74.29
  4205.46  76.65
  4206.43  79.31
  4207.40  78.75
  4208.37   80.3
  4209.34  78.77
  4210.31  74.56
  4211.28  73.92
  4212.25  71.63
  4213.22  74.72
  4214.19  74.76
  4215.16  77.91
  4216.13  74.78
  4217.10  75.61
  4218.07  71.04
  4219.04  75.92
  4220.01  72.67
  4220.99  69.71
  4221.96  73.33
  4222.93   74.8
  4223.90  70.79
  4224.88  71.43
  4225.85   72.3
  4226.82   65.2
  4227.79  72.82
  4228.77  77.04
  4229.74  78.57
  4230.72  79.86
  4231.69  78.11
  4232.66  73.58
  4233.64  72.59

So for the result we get 2.8 A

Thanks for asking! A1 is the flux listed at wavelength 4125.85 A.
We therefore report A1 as 73.81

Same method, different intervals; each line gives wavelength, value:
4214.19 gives 74.76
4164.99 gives 70.29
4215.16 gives 77.91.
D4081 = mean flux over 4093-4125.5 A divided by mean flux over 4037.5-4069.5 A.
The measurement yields 0.91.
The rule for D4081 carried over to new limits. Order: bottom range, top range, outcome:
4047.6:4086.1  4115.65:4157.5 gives 1.00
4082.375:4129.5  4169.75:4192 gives 1.06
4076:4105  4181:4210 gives 1.10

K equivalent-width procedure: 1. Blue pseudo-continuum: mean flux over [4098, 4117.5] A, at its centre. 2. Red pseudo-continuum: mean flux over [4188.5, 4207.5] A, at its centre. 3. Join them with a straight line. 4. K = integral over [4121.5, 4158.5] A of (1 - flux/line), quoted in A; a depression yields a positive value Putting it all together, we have -3.4 A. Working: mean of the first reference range 66.5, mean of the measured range 76.3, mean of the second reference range 75.6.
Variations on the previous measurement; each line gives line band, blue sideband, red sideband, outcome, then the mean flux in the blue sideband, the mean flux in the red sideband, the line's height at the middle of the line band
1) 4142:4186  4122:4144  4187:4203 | -0.18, 76.8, 74.8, 75.8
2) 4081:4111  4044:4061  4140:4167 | 2.86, 76.9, 76.2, 76.6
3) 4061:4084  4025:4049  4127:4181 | 0.07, 75.3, 76.1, 75.6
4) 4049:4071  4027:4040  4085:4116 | -1.33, 75.3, 69.3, 72.9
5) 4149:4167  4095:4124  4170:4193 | -0.52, 69.6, 76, 73.9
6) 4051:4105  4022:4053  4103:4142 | 1.59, 75.6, 74.5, 75.1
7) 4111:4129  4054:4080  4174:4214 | 0.19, 76.3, 75.8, 76.1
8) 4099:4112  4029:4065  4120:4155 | 2.37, 76.5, 76.4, 76.4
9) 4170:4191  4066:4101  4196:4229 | -0.46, 73.8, 74.4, 74.2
